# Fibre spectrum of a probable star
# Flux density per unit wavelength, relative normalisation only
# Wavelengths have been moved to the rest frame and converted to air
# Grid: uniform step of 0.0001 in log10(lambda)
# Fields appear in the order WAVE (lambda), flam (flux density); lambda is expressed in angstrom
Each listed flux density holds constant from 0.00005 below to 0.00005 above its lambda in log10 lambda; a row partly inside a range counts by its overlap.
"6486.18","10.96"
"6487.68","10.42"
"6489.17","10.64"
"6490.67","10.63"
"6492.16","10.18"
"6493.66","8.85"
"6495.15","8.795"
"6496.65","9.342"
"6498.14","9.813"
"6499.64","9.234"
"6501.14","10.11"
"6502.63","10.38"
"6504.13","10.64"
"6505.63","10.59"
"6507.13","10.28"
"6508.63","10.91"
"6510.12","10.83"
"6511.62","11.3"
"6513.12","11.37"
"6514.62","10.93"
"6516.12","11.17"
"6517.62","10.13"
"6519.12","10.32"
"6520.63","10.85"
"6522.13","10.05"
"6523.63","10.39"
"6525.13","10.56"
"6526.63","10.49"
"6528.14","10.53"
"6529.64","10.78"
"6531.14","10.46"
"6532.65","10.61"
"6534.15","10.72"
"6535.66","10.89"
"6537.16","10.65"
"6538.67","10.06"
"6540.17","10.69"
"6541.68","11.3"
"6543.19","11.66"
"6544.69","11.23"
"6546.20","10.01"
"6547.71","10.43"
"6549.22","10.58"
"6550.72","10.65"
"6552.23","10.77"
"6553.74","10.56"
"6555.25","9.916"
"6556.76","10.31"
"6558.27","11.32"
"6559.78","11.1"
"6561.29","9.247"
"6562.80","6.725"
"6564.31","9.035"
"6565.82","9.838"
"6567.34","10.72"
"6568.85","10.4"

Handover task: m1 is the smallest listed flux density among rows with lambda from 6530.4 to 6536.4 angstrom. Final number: 10.46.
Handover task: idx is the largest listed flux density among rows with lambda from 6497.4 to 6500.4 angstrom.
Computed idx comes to 9.813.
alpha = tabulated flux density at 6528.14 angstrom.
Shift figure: 10.53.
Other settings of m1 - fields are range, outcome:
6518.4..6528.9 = 10.05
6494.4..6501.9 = 8.795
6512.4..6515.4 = 10.93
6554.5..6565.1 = 6.725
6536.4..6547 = 10.01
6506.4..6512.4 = 10.28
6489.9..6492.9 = 10.18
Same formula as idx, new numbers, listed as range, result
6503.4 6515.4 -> 11.37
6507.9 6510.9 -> 10.91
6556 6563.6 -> 11.32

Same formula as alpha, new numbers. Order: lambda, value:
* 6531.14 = 10.46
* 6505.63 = 10.59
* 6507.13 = 10.28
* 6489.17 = 10.64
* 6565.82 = 9.838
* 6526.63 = 10.49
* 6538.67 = 10.06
